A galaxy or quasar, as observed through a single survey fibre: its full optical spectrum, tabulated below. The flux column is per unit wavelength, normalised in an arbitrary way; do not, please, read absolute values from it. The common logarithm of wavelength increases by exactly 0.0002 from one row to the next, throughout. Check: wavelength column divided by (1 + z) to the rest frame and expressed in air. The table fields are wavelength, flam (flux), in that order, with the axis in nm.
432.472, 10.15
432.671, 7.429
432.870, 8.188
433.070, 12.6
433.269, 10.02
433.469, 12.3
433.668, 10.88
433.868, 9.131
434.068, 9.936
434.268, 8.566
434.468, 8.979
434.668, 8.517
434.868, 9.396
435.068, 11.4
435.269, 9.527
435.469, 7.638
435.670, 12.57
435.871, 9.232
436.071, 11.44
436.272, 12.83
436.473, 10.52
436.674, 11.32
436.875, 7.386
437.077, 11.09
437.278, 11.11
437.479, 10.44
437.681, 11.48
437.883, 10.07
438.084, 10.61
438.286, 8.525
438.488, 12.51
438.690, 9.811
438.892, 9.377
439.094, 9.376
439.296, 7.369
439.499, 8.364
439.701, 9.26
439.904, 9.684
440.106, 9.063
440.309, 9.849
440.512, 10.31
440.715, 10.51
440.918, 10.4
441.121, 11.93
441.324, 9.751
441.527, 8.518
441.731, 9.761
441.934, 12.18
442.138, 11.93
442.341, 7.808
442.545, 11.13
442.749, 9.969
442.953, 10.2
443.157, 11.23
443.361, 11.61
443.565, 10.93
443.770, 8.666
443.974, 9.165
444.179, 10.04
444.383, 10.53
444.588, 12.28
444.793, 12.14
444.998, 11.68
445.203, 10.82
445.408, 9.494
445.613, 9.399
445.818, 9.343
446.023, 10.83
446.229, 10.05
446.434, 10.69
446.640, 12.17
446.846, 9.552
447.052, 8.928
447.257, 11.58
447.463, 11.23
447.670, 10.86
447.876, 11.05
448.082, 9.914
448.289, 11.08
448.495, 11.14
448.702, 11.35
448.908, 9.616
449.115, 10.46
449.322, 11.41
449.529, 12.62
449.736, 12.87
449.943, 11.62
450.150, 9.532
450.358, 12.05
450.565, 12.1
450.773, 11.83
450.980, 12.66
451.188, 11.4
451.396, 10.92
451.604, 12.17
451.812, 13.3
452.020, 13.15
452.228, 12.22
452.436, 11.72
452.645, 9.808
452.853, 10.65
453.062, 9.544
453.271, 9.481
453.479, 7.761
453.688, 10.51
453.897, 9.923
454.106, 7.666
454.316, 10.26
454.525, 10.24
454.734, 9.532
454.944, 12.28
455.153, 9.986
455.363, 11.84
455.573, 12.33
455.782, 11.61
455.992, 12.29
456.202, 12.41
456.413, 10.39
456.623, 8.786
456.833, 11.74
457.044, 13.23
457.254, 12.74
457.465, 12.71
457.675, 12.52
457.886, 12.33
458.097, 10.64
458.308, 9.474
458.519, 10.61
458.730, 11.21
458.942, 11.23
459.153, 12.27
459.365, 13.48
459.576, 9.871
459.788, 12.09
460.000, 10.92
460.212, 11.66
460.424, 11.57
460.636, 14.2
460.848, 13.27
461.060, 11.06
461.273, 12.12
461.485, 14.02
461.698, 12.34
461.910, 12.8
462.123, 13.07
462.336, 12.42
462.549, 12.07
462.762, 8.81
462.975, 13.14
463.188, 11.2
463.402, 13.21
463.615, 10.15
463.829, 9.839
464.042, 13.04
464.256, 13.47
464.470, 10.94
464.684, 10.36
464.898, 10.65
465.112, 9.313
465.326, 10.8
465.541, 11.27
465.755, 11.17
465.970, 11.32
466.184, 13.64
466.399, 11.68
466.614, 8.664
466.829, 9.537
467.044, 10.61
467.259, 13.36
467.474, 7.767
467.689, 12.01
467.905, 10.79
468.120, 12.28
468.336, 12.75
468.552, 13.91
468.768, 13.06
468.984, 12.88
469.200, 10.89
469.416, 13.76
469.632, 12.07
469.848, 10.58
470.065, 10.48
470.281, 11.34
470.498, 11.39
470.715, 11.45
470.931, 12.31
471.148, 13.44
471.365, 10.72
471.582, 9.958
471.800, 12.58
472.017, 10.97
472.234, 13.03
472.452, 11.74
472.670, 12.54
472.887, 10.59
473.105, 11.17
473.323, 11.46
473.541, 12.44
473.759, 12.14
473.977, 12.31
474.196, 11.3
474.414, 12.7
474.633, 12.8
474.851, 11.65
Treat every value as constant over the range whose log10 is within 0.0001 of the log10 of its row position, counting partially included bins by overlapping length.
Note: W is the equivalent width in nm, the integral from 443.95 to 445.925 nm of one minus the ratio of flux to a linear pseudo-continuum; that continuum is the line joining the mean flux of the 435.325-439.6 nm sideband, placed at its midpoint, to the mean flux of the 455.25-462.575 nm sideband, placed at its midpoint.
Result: 0.04 nm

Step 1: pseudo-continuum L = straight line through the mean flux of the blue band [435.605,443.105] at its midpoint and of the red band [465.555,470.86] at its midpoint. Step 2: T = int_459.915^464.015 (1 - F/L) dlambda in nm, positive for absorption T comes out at -0.27 nm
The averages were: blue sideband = 10.2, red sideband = 11.6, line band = 12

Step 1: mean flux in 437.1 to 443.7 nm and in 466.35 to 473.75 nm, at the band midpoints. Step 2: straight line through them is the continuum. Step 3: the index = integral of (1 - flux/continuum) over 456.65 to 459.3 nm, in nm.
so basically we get -0.16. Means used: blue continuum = 10.2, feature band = 11.7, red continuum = 11.6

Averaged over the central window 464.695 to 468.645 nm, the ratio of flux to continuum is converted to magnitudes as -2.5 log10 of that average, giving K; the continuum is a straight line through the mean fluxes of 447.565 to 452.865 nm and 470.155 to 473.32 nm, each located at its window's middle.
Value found 0.042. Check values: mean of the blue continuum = 11.5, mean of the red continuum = 11.6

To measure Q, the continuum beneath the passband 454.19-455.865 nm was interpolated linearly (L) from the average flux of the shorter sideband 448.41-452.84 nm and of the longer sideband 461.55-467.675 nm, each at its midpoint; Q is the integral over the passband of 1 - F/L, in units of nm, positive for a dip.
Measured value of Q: 0.08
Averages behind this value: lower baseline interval 11.6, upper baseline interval 11.3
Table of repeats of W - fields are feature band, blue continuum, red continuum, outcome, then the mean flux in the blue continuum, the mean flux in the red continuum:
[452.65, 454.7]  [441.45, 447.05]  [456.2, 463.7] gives 0.31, 10.4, 11.8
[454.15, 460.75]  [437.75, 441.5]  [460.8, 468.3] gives -0.27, 9.81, 11.5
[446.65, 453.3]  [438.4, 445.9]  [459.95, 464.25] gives -0.18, 10.2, 12.1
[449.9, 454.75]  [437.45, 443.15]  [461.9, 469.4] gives -0.05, 10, 11.5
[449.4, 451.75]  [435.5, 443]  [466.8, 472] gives -0.23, 10.2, 11.7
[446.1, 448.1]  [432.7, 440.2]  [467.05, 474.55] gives -0.01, 9.99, 11.8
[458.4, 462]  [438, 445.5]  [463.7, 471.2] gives -0.29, 10.2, 11.5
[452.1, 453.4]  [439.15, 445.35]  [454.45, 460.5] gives 0.06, 10.2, 11.5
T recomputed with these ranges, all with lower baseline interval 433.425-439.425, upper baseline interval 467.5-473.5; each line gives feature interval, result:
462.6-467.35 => 0.138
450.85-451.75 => -0.085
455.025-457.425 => -0.115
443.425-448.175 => 0.024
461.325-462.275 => -0.134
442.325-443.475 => -0.012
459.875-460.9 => -0.088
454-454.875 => 0.116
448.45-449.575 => -0.031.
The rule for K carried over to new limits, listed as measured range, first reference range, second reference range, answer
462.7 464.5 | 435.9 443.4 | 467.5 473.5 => -0.02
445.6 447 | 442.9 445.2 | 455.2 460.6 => 0.06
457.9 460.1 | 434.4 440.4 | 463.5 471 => -0.02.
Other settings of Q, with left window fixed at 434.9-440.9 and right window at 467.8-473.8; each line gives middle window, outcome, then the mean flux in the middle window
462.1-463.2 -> -0.03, 11.7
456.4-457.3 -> -0.02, 11.4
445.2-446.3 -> 0.06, 9.92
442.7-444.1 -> 0.02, 10.3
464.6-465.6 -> 0.10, 10.4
